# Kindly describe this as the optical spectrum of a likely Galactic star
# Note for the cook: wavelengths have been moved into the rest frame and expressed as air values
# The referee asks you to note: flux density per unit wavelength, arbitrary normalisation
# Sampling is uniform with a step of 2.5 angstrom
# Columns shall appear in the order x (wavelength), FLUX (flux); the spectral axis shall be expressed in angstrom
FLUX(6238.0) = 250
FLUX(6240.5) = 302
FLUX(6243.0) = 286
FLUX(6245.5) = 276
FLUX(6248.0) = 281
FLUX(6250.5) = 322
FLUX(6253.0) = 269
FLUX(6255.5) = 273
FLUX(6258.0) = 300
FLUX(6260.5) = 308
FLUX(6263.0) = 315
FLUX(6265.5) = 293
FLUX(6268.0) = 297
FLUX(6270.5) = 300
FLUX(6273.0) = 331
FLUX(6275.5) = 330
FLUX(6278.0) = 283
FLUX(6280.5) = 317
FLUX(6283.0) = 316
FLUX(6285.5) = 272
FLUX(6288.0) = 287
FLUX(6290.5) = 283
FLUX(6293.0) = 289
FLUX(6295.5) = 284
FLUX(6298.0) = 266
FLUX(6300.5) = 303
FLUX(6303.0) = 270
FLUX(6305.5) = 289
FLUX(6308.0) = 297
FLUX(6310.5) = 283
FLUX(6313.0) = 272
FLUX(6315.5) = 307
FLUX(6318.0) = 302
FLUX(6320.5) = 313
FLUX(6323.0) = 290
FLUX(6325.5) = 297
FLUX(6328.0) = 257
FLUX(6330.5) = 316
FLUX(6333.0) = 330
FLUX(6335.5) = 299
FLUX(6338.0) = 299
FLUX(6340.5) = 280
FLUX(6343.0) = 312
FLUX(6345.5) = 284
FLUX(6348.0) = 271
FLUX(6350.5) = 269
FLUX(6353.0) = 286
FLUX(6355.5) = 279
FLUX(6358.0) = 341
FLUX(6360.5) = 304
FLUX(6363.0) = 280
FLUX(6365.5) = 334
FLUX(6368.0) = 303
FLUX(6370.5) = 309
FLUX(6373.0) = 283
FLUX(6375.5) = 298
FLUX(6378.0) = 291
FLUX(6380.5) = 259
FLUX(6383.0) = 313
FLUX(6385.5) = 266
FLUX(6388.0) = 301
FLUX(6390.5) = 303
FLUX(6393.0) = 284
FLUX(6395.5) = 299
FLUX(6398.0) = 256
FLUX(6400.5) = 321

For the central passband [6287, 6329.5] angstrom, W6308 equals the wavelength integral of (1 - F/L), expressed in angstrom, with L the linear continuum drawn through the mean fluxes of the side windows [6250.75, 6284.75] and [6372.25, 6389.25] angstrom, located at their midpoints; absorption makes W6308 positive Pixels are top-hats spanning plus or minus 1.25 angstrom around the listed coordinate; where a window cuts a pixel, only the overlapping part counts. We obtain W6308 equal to 1.3 angstrom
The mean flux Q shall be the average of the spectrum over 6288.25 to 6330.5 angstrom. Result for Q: 288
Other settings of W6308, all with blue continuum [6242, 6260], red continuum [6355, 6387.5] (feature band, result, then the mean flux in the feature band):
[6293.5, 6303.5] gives 0.3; 282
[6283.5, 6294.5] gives 0.2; 285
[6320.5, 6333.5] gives -0.2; 298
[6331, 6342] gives -0.3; 303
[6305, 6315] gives 0.2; 287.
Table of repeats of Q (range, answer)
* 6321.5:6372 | 297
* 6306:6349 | 295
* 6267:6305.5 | 295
